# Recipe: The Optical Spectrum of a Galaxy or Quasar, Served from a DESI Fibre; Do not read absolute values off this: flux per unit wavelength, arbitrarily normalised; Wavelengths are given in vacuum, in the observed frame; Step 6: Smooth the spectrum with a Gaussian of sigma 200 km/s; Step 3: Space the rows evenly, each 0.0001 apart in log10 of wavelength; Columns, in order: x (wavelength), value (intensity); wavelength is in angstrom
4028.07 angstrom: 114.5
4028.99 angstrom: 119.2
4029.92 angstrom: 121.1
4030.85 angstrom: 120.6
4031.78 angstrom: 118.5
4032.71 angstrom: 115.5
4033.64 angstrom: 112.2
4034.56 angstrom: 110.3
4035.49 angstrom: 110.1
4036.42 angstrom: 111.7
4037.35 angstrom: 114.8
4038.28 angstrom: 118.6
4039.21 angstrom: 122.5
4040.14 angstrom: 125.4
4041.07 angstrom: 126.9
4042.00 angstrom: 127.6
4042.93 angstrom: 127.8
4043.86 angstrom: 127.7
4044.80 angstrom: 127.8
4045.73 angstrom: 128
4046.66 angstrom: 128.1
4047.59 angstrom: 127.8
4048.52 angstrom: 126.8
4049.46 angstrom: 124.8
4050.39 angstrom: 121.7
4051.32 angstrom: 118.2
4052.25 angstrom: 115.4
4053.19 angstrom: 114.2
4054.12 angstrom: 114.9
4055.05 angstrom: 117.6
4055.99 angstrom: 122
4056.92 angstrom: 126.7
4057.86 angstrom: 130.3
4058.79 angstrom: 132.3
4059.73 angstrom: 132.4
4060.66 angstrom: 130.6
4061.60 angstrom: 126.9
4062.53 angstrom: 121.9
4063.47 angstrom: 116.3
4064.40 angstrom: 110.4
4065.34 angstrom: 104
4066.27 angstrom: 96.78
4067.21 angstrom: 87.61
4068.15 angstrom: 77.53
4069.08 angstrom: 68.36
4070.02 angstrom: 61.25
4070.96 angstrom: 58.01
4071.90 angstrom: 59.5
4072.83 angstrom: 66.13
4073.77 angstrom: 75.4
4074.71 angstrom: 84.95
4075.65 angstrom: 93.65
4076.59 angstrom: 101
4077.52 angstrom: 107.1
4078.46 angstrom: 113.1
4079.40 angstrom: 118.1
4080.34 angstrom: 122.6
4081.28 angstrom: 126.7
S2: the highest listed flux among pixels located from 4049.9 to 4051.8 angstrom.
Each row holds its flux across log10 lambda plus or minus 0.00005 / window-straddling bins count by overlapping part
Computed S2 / 121.7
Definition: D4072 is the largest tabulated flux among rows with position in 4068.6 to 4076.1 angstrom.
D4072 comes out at 93.65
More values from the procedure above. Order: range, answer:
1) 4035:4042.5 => 127.6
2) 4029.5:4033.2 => 121.1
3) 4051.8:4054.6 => 115.4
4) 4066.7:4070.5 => 87.61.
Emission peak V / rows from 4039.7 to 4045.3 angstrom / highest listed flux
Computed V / 127.8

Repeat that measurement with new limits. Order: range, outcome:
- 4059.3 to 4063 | 132.4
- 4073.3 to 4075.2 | 84.95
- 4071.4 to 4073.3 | 66.13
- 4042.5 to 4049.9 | 128.1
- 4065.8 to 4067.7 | 96.78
